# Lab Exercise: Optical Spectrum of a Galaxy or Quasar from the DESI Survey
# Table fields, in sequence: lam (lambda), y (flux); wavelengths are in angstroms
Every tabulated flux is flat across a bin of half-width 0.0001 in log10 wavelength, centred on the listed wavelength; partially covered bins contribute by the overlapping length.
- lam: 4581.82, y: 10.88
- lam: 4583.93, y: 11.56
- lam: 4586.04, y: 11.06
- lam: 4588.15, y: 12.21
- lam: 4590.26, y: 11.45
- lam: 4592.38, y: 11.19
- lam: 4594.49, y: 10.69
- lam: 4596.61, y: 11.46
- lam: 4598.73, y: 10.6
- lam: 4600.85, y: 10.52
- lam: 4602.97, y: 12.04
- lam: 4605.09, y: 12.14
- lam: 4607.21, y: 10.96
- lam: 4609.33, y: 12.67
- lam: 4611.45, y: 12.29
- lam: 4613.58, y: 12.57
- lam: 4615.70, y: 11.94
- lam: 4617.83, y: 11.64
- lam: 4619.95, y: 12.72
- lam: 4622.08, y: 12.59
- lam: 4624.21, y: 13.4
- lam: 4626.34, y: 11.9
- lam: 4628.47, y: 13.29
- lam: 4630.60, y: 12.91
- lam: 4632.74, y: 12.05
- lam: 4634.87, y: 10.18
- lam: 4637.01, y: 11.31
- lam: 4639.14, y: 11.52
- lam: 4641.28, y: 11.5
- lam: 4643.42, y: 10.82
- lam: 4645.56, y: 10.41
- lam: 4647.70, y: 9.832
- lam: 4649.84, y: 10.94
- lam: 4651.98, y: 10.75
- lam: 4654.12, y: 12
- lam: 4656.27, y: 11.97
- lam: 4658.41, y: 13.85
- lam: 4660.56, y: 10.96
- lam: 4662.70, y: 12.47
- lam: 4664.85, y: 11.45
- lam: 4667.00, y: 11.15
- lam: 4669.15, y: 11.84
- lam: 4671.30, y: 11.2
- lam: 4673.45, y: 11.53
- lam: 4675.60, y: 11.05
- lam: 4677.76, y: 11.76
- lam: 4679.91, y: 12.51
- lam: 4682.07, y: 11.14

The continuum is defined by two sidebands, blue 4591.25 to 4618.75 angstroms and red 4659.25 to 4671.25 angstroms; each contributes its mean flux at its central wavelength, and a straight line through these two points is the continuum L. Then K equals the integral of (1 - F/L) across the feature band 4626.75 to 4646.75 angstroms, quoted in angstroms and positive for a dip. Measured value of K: 0.1 angstroms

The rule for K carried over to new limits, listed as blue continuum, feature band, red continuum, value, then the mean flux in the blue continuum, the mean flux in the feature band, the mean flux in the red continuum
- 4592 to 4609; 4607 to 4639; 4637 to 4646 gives -2.8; 11.3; 12.2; 11.1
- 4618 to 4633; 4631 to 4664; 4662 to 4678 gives 1.9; 12.7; 11.4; 11.5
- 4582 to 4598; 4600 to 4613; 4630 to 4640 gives -0.5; 11.3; 11.8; 11.5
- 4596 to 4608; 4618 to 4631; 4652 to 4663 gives -1.2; 11.3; 12.7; 12.1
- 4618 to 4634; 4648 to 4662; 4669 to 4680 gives 0.4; 12.6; 11.7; 11.6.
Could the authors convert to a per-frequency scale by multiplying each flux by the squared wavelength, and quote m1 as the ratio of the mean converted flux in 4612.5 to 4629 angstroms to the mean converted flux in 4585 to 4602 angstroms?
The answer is 1.1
